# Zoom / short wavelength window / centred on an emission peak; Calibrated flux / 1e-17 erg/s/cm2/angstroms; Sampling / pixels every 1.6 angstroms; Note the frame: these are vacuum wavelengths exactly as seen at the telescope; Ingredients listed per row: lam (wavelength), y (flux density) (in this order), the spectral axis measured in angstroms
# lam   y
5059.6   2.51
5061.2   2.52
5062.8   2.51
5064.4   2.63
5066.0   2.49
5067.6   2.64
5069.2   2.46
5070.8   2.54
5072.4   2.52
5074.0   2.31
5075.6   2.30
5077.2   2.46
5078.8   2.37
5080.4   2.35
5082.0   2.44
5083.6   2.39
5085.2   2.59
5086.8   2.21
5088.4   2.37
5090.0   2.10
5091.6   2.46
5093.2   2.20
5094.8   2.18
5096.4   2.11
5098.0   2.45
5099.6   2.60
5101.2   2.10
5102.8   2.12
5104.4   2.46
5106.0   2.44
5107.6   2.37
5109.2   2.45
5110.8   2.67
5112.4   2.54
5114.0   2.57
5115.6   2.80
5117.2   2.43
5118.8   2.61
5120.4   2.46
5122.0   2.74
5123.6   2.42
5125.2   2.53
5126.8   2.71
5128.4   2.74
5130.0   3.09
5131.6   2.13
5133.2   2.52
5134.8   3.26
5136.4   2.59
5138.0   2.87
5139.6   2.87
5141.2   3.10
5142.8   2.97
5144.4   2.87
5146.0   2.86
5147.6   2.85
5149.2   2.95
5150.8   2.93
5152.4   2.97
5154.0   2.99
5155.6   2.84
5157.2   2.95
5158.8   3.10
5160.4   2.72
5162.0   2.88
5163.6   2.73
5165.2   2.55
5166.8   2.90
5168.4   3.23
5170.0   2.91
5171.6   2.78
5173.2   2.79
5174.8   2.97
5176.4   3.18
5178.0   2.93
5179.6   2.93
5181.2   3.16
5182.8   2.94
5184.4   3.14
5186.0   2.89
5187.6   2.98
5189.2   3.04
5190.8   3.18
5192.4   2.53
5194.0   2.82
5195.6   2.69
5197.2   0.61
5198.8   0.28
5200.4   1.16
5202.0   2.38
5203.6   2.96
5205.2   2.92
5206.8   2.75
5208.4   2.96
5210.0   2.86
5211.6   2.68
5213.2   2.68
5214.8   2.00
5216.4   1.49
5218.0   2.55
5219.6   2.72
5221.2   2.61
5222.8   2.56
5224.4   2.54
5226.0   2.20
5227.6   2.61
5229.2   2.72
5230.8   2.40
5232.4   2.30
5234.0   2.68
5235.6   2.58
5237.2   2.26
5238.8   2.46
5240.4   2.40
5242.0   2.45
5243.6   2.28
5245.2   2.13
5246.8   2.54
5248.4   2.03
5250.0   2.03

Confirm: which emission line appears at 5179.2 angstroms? C III] 1909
